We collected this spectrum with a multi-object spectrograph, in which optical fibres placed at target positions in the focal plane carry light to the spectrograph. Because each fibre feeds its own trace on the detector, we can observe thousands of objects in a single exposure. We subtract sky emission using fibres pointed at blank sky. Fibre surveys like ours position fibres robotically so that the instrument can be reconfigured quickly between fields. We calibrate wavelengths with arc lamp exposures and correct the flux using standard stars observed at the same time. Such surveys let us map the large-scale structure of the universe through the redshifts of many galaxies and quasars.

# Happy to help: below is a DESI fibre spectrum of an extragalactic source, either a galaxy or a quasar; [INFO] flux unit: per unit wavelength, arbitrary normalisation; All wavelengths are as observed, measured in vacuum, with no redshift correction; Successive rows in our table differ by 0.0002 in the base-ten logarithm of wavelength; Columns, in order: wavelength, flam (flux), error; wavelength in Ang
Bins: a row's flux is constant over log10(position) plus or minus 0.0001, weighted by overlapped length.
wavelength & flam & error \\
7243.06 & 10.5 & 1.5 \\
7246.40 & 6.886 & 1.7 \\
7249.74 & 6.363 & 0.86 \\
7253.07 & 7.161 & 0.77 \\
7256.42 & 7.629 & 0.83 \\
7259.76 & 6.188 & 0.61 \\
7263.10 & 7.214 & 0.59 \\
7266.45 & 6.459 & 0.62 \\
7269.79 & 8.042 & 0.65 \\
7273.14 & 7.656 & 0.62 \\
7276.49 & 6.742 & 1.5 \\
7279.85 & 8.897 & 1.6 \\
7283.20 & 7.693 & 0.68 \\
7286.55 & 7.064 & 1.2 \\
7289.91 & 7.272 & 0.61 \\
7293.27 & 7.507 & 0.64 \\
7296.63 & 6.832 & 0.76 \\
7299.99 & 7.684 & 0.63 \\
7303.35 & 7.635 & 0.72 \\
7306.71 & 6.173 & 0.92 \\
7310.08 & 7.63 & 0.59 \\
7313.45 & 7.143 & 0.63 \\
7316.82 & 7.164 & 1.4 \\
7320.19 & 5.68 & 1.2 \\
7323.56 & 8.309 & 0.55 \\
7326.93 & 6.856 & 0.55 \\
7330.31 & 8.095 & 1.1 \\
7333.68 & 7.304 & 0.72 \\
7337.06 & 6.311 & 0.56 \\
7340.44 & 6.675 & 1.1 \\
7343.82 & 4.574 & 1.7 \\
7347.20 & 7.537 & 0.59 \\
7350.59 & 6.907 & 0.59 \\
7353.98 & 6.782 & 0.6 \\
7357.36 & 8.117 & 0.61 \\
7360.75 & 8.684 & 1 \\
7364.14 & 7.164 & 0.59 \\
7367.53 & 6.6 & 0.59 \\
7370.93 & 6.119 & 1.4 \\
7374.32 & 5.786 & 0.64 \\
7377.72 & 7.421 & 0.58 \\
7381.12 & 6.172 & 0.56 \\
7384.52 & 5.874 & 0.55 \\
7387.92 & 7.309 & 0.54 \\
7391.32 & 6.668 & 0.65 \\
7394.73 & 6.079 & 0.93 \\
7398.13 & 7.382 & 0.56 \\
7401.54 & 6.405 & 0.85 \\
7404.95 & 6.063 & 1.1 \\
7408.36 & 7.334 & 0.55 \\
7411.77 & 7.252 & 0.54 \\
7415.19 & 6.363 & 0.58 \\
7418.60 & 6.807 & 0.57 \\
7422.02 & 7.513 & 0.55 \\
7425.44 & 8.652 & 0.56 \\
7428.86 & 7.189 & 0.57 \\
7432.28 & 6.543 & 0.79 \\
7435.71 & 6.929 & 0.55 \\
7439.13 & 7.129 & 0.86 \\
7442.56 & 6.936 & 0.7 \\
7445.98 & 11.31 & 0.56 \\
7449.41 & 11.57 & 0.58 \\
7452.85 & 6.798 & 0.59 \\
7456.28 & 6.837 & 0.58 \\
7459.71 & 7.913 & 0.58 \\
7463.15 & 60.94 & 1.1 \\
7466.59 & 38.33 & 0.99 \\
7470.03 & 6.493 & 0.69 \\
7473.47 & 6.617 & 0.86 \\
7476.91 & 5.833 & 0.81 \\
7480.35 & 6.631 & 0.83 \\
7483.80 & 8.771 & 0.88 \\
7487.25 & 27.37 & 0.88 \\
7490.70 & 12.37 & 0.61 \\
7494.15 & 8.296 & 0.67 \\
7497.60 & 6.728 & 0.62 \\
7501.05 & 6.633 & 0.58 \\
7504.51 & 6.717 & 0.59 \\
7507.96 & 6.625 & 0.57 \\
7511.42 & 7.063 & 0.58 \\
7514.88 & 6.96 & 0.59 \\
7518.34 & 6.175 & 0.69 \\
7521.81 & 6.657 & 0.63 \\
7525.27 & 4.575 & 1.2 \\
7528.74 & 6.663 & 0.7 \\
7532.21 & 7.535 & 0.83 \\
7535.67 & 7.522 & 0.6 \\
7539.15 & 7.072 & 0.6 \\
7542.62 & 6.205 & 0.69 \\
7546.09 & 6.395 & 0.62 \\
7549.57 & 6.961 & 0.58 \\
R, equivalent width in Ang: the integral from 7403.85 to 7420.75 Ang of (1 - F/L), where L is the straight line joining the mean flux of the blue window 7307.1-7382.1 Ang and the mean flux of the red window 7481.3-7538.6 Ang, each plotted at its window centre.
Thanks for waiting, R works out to 1.71 Ang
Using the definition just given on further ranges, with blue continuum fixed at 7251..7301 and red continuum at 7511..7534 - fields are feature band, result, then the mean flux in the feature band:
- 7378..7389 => 0.68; 6.53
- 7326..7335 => -0.42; 7.47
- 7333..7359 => 1.22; 6.75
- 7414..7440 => -1.31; 7.16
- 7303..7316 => 0.21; 7.09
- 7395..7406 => 0.52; 6.58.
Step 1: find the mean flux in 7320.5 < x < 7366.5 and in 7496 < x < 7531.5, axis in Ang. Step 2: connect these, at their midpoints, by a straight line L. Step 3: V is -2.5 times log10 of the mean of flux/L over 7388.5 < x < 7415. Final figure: 0.03 mag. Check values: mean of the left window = 7.13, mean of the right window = 6.51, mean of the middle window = 6.74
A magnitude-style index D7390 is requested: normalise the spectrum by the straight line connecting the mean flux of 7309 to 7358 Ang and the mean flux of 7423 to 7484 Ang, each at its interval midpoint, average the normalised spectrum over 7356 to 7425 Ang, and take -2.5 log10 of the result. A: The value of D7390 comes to 0.341 mag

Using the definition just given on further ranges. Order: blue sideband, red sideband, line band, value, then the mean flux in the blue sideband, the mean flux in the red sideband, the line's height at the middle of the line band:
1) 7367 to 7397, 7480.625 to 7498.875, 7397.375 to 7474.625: -0.14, 6.46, 12.4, 9.42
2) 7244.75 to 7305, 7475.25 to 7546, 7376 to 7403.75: 0.15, 7.27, 8.08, 7.67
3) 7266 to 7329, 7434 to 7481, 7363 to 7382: 0.50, 7.31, 13.8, 10.3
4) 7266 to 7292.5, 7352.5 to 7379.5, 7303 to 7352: 0.06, 7.53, 7.08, 7.28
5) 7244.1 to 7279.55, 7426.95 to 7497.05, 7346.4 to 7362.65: 0.28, 7.17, 12.9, 9.83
